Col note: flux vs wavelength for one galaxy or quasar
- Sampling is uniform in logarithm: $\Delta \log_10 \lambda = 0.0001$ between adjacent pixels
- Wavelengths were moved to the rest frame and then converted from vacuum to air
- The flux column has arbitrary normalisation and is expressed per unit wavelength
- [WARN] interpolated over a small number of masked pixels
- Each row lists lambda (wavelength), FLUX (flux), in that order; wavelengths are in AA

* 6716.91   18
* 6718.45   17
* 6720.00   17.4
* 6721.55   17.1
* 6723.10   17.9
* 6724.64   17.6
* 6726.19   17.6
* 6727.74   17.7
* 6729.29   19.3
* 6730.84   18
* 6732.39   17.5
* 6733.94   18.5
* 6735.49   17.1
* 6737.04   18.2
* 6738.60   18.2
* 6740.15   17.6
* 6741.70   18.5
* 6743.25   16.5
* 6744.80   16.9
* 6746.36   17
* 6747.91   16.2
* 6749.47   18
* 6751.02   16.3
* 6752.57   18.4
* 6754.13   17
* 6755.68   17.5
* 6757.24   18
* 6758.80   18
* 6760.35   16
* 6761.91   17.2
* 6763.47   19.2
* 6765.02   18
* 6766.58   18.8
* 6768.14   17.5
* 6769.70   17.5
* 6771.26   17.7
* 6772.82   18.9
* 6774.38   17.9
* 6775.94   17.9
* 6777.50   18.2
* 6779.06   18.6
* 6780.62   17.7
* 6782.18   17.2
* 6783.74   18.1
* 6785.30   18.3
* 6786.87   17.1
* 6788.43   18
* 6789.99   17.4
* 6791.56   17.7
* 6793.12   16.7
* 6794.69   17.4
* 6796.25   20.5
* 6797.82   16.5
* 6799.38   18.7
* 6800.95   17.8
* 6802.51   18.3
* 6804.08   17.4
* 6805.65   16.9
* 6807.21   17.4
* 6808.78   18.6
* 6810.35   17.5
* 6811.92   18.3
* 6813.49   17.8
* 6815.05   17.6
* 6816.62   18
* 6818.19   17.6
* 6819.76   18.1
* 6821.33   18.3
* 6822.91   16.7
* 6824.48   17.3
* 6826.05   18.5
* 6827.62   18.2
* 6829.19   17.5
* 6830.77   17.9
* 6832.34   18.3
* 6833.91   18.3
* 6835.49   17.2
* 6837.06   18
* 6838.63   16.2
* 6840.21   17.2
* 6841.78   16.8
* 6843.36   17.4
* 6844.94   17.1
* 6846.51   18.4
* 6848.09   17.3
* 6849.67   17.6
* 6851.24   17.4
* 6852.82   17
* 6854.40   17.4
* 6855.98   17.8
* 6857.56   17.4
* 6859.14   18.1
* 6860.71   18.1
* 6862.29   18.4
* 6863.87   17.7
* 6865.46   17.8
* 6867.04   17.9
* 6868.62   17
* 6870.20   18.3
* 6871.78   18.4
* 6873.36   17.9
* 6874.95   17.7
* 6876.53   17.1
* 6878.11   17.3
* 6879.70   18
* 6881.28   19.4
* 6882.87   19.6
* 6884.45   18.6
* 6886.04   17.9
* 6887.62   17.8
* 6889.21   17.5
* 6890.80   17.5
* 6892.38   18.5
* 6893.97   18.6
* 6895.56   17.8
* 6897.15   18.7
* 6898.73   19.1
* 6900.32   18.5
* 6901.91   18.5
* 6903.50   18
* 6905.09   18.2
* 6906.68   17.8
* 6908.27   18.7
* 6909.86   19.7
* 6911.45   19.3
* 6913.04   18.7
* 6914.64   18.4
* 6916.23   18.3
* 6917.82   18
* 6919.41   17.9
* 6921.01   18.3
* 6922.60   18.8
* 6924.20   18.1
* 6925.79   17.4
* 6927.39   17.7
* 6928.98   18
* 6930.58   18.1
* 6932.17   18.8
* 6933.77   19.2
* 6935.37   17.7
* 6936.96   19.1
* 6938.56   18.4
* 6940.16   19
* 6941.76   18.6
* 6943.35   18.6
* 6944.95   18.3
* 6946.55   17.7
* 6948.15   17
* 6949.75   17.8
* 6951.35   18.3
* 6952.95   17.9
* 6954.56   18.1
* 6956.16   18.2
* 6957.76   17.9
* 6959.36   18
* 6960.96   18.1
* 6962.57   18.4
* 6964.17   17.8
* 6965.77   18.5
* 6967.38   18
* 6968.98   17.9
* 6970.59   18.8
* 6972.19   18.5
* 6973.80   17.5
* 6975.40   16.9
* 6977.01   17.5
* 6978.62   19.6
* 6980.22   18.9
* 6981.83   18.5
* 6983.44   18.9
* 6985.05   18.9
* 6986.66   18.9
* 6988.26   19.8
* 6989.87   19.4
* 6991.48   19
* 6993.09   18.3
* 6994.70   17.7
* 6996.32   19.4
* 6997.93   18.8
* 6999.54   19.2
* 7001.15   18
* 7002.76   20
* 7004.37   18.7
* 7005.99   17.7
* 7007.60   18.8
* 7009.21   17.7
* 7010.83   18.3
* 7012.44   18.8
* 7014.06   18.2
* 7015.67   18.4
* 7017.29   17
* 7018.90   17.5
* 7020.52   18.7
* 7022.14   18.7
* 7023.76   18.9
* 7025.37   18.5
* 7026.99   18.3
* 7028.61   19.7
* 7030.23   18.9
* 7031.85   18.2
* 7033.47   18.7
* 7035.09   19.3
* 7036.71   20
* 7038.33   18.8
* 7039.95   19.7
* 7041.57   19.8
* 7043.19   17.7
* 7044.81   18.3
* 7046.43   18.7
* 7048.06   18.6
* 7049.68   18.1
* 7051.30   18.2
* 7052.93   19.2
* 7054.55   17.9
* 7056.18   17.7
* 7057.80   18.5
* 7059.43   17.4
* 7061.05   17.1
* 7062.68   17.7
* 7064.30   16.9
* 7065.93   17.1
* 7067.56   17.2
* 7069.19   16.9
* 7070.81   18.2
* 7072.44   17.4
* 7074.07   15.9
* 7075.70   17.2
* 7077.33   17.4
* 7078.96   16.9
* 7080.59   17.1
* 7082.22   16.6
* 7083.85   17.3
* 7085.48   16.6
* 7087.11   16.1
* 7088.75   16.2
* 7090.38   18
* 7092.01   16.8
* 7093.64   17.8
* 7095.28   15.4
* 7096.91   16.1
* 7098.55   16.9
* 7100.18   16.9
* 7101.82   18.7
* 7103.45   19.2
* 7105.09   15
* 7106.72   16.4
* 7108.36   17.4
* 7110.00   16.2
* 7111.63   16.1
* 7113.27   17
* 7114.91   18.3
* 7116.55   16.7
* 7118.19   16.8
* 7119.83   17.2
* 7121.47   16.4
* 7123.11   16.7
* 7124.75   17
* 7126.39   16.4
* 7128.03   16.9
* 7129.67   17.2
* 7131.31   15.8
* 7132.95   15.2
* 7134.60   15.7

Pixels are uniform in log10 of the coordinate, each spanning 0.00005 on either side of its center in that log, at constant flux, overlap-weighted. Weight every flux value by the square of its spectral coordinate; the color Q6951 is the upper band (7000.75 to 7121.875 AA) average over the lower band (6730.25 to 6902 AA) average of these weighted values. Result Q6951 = 1.1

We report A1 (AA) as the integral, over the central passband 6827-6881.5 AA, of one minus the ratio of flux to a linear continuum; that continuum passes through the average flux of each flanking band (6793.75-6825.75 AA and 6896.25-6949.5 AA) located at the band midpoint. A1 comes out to 1.1 AA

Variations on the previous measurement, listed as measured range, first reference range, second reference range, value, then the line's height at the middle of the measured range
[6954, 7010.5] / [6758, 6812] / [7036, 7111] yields -2.8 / 17.6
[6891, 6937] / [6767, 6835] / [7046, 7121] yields -2.0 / 17.6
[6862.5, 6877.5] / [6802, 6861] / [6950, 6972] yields 0.0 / 17.8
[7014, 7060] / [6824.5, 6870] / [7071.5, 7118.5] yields -3.9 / 17.1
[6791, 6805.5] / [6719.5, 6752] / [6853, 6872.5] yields -0.1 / 17.7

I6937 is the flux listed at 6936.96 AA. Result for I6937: 19.1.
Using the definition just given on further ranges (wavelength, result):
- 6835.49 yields 17.2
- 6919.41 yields 17.9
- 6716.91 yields 18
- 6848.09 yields 17.3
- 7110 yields 16.2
